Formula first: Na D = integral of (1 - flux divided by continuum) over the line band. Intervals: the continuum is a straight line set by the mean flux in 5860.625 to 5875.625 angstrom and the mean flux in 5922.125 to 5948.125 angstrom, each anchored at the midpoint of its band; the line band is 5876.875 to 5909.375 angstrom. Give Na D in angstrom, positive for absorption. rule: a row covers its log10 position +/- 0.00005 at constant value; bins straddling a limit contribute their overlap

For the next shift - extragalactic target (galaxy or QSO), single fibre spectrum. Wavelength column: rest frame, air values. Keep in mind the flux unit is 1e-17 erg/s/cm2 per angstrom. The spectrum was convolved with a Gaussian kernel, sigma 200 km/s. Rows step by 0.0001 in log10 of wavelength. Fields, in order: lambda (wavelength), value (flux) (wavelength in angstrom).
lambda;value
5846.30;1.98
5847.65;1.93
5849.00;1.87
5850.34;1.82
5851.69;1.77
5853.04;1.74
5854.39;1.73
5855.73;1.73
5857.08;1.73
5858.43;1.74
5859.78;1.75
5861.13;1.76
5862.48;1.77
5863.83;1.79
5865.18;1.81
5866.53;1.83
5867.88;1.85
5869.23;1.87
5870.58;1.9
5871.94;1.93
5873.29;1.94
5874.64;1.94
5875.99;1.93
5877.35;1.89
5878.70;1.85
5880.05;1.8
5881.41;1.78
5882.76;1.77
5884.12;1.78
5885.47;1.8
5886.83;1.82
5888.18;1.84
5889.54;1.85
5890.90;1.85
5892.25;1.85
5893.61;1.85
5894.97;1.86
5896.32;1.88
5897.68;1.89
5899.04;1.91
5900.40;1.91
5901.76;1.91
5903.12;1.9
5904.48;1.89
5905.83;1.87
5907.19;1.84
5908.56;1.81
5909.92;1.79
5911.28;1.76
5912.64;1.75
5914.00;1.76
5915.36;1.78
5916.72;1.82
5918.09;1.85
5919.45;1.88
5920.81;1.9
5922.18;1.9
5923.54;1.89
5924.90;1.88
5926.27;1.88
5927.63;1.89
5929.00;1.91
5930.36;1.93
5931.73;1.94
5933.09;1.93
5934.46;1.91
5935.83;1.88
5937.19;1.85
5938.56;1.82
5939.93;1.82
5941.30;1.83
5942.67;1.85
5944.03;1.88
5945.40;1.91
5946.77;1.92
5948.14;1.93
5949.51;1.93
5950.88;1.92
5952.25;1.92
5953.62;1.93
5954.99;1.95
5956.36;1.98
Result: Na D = 0.3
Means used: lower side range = 1.86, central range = 1.85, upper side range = 1.89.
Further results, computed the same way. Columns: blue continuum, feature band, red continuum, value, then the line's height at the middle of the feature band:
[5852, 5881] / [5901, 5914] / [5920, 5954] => 0.2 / 1.86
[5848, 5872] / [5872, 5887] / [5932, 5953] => -0.3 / 1.82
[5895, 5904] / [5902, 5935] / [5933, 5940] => 0.3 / 1.88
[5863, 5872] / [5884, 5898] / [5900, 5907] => 0.2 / 1.88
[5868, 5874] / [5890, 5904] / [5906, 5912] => -0.3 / 1.84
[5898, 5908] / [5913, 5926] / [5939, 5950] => 0.2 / 1.89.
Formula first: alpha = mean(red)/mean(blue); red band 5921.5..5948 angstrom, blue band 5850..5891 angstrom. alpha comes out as 1.04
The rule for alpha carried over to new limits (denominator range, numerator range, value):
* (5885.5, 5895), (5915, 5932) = 1.02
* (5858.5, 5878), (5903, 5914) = 0.98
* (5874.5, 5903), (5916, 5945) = 1.01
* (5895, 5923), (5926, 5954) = 1.02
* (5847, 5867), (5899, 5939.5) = 1.04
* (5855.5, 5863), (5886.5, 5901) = 1.07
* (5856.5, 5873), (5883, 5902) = 1.02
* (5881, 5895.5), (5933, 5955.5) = 1.04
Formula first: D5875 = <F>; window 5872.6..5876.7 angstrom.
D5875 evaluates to 1.94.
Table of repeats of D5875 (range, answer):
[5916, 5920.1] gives 1.85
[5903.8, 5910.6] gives 1.84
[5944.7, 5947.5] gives 1.91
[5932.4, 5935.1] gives 1.92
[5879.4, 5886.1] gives 1.79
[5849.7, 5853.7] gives 1.77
